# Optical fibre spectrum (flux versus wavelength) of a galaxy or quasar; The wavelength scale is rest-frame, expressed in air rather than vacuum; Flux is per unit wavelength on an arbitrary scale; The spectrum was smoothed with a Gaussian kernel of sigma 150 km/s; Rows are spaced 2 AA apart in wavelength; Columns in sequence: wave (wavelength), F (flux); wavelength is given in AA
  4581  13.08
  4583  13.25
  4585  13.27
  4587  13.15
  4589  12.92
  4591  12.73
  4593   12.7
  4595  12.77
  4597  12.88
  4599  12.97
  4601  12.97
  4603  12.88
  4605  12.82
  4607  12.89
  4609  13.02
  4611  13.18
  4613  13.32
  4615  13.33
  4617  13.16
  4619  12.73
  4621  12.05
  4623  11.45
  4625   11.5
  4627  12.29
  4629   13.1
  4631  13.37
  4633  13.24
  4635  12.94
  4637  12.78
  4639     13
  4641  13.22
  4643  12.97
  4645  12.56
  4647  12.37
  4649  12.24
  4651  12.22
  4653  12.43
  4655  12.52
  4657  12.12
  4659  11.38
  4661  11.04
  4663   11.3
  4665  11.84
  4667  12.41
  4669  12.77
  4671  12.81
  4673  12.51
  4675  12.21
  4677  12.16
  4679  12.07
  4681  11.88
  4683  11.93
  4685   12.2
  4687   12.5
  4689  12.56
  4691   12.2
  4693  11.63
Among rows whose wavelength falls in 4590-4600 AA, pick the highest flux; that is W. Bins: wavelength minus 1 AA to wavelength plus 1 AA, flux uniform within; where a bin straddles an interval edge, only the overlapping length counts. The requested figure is 12.97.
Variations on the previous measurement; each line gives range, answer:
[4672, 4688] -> 12.51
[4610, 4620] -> 13.33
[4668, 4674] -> 12.81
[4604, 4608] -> 12.89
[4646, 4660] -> 12.52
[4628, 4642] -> 13.37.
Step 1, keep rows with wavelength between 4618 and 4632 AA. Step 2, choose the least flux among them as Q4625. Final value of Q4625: 11.45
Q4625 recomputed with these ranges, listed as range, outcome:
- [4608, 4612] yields 13.02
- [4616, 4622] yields 12.05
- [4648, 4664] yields 11.04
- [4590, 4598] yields 12.7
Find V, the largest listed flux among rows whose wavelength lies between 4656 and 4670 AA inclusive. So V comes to 12.77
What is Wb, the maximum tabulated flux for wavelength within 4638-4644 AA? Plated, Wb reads 13.22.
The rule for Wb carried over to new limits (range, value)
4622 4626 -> 11.5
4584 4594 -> 13.27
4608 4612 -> 13.18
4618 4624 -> 12.73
